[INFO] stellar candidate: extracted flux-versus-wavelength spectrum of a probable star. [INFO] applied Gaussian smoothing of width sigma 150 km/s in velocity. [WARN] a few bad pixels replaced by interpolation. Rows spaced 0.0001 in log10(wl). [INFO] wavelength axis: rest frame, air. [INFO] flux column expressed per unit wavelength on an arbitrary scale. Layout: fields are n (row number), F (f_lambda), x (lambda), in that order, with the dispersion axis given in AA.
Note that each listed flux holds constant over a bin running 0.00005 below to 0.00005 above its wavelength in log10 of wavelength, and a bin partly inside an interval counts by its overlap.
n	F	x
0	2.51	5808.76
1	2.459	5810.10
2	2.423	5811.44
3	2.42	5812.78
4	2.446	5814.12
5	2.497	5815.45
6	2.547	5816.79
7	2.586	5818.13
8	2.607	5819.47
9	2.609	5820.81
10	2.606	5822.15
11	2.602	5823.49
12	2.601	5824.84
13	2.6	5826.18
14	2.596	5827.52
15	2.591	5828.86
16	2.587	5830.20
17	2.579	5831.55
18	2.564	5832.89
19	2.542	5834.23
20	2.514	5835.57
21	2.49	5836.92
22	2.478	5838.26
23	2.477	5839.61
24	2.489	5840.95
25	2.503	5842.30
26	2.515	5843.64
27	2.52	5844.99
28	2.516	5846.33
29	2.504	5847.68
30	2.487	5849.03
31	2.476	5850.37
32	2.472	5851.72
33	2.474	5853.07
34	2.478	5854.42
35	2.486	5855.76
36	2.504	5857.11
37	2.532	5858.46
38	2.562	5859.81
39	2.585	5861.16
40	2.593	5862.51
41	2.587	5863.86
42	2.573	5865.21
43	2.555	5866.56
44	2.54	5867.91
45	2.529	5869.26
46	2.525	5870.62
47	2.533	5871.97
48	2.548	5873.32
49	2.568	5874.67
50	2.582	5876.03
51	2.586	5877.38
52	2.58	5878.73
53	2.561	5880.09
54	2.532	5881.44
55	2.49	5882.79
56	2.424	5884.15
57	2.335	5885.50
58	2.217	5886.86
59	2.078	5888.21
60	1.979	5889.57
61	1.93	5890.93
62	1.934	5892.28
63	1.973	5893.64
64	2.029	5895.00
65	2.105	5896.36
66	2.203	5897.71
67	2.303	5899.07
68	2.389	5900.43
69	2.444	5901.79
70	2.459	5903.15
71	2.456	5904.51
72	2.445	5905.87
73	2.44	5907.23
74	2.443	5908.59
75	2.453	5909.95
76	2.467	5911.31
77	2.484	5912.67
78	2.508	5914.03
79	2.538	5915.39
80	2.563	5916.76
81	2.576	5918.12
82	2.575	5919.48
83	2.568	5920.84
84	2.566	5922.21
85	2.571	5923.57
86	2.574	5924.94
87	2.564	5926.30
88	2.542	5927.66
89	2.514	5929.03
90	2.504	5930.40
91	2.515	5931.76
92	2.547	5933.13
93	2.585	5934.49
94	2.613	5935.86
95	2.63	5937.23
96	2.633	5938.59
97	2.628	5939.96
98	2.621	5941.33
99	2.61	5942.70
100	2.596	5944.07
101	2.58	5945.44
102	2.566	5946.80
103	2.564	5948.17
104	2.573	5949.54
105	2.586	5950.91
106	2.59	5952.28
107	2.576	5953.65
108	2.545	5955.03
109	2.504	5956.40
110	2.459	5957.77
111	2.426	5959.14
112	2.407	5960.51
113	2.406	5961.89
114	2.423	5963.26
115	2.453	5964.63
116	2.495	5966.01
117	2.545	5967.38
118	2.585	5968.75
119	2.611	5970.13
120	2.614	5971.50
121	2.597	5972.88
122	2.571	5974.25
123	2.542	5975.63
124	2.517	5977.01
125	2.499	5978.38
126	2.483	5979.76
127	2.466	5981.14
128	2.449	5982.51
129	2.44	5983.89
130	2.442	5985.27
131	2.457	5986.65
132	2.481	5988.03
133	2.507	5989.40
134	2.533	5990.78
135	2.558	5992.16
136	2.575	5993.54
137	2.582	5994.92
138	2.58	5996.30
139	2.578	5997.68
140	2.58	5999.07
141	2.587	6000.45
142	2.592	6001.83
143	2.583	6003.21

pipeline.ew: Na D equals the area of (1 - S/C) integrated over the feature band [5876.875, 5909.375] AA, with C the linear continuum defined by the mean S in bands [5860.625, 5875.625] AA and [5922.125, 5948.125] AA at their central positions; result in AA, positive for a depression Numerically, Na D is 3.3 AA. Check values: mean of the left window 2.56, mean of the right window 2.58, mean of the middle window 2.3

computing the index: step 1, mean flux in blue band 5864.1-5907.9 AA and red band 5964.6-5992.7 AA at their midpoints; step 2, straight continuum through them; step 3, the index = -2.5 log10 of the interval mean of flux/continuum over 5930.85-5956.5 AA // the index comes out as -0.052 mag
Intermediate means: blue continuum 2.37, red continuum 2.52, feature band 2.58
